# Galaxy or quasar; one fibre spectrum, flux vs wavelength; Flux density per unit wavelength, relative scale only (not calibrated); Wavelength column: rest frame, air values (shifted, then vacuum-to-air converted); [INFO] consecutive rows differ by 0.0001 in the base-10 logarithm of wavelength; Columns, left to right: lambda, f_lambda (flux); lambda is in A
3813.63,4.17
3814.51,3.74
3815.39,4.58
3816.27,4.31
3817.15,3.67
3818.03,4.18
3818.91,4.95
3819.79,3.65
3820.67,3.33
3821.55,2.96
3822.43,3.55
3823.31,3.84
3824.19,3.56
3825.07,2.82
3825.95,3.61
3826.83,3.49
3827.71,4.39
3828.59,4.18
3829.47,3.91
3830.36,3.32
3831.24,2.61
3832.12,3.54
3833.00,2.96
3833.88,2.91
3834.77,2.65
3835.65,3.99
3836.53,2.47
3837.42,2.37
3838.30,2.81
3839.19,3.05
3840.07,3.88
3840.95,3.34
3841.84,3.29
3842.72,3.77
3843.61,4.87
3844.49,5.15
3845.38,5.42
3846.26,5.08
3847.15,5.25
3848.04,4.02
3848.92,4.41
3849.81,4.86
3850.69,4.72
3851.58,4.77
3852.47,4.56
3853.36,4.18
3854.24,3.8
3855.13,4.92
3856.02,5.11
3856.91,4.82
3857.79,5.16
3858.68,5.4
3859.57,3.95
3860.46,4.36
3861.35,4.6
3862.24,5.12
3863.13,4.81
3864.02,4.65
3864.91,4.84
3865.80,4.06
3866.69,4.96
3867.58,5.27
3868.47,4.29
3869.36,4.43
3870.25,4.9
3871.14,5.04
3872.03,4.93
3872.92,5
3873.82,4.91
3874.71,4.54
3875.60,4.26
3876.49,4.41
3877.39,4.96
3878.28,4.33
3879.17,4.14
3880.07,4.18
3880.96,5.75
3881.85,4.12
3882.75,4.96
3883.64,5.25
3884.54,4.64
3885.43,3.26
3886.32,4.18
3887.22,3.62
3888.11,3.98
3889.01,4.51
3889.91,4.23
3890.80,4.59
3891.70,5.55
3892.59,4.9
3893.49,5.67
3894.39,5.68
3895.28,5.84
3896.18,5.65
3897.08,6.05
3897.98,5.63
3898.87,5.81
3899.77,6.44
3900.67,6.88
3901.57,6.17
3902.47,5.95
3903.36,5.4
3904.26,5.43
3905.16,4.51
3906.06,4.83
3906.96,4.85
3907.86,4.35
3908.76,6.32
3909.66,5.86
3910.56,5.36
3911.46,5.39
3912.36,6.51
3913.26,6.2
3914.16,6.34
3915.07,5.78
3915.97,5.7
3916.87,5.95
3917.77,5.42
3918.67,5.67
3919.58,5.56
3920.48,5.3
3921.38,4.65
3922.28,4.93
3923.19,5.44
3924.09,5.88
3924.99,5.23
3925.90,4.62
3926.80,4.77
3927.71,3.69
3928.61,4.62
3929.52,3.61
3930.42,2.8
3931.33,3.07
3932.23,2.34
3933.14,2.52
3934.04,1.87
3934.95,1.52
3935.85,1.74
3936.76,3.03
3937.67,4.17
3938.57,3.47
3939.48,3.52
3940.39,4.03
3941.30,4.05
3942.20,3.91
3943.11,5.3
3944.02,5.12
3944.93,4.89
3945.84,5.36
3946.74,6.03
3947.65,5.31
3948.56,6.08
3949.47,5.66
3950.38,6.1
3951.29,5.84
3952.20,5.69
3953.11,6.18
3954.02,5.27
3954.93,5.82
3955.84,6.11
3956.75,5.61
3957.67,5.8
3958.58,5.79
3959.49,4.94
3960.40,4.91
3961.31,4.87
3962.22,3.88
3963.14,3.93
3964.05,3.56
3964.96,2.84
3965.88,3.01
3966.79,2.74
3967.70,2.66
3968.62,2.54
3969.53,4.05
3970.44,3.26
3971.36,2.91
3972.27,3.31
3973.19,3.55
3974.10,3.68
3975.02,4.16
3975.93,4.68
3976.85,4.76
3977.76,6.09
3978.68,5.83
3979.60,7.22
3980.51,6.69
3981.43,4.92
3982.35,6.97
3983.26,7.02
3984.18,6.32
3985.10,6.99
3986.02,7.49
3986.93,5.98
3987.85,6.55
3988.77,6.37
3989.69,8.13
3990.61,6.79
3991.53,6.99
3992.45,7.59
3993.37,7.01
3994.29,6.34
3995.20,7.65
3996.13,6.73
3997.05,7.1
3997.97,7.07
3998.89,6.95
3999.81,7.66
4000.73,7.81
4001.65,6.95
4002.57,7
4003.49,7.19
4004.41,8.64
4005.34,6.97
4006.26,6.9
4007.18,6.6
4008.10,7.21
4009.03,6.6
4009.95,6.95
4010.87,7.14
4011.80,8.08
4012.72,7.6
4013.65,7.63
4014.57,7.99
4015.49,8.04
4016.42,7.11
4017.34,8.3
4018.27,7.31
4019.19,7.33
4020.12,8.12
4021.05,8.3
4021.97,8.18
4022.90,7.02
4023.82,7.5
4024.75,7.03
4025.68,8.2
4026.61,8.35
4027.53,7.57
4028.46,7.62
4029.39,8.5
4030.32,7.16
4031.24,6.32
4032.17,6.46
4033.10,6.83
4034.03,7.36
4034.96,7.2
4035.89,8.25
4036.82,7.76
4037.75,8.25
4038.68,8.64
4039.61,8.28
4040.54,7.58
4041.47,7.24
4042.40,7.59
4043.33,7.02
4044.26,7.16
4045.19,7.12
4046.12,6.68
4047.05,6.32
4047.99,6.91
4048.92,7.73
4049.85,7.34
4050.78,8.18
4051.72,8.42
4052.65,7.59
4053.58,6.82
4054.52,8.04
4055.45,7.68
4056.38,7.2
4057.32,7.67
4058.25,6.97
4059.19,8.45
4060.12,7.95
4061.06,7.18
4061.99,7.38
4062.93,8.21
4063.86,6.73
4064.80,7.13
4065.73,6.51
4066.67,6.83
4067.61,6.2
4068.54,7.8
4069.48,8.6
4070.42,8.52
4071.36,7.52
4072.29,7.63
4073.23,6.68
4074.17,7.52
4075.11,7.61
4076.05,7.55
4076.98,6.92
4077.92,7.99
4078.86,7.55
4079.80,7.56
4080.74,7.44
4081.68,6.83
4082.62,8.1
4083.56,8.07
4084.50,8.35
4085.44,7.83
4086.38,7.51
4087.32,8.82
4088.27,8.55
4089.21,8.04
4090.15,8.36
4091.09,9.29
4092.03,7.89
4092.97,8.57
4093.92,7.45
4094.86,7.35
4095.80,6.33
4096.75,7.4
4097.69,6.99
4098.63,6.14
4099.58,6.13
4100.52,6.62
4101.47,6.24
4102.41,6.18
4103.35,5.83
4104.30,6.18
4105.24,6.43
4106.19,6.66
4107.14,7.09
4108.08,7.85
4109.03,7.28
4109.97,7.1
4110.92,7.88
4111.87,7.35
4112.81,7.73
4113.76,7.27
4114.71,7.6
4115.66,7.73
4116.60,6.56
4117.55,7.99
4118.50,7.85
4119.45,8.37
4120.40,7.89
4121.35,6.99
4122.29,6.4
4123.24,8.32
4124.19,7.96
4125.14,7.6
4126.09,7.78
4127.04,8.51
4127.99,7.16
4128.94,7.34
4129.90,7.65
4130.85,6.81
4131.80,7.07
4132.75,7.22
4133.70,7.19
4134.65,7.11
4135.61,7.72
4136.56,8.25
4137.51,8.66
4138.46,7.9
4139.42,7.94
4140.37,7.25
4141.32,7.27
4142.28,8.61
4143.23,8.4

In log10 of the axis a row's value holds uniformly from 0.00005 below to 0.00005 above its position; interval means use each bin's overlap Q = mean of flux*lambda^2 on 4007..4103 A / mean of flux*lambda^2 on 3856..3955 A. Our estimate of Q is 1.7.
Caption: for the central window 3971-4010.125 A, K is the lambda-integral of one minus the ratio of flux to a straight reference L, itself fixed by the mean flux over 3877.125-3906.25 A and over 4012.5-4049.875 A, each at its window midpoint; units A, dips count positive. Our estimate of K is 2.32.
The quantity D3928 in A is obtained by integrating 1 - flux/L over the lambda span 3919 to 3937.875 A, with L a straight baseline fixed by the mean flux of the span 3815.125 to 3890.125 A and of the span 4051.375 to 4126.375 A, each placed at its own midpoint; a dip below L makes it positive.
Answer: 4.9 A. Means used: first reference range 4.21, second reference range 7.46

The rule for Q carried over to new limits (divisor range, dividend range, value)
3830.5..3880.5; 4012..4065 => 1.93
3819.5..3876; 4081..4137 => 2.04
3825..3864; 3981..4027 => 1.93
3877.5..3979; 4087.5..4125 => 1.70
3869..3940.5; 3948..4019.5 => 1.32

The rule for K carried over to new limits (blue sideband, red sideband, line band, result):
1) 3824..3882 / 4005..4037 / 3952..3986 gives 8.5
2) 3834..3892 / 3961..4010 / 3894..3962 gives 1.5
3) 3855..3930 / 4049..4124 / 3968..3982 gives 3.6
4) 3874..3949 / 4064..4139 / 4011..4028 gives -3.9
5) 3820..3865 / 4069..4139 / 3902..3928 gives -2.1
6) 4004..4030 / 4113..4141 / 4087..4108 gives 1.1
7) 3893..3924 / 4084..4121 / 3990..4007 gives -1.9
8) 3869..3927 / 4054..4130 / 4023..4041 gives -2.3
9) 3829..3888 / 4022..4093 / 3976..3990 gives -0.1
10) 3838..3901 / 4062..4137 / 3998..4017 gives -3.0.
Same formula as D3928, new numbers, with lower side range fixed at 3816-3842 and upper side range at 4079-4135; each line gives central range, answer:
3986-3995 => -1.8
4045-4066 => -2.3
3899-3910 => -2.6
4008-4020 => -2.8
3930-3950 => 4.5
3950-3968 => 1.7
